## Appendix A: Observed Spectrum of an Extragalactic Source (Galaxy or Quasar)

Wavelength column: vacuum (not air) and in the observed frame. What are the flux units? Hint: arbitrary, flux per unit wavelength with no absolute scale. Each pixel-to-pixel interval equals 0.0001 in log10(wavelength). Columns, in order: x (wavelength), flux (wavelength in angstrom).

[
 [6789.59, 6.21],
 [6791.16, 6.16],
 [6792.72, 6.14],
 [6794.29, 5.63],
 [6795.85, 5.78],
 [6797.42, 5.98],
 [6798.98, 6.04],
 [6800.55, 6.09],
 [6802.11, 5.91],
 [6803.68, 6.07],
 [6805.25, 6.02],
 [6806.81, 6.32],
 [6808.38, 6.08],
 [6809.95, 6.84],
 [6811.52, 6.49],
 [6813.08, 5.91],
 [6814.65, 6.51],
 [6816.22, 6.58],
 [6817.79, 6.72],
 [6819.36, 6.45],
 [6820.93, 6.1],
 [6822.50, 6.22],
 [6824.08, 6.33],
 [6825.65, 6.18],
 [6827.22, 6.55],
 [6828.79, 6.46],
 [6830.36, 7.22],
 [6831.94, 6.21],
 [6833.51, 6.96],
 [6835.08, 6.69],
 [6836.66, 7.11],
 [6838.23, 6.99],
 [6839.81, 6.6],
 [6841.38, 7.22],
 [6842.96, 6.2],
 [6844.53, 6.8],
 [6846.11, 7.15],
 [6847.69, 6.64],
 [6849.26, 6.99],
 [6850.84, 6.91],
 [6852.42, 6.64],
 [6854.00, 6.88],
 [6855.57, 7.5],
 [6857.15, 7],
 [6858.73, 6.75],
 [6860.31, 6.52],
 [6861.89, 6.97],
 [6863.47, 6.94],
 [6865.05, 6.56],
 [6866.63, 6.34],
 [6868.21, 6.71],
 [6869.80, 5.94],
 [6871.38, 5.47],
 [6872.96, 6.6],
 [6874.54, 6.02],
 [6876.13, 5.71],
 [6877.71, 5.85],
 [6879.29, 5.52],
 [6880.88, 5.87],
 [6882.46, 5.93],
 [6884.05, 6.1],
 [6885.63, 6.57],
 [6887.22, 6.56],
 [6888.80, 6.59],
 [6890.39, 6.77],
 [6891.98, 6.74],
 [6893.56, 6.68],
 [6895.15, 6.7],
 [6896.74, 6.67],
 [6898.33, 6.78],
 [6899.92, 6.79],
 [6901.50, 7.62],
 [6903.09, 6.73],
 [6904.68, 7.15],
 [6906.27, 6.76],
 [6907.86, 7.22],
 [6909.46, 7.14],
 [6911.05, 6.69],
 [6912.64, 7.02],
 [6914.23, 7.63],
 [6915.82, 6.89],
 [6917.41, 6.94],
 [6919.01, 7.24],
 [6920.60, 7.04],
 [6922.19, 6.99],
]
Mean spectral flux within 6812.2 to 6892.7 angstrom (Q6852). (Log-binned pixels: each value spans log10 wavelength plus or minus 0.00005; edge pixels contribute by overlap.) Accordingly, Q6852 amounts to 6.52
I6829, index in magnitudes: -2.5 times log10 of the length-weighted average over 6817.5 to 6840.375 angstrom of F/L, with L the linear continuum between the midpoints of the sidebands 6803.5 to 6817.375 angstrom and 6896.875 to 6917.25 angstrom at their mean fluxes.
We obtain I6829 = -0.02 mag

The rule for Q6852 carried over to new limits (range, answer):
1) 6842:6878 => 6.58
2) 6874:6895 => 6.24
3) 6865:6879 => 6.09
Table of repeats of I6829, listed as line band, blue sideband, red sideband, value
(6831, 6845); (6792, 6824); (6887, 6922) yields -0.05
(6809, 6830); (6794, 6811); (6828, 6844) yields 0.00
